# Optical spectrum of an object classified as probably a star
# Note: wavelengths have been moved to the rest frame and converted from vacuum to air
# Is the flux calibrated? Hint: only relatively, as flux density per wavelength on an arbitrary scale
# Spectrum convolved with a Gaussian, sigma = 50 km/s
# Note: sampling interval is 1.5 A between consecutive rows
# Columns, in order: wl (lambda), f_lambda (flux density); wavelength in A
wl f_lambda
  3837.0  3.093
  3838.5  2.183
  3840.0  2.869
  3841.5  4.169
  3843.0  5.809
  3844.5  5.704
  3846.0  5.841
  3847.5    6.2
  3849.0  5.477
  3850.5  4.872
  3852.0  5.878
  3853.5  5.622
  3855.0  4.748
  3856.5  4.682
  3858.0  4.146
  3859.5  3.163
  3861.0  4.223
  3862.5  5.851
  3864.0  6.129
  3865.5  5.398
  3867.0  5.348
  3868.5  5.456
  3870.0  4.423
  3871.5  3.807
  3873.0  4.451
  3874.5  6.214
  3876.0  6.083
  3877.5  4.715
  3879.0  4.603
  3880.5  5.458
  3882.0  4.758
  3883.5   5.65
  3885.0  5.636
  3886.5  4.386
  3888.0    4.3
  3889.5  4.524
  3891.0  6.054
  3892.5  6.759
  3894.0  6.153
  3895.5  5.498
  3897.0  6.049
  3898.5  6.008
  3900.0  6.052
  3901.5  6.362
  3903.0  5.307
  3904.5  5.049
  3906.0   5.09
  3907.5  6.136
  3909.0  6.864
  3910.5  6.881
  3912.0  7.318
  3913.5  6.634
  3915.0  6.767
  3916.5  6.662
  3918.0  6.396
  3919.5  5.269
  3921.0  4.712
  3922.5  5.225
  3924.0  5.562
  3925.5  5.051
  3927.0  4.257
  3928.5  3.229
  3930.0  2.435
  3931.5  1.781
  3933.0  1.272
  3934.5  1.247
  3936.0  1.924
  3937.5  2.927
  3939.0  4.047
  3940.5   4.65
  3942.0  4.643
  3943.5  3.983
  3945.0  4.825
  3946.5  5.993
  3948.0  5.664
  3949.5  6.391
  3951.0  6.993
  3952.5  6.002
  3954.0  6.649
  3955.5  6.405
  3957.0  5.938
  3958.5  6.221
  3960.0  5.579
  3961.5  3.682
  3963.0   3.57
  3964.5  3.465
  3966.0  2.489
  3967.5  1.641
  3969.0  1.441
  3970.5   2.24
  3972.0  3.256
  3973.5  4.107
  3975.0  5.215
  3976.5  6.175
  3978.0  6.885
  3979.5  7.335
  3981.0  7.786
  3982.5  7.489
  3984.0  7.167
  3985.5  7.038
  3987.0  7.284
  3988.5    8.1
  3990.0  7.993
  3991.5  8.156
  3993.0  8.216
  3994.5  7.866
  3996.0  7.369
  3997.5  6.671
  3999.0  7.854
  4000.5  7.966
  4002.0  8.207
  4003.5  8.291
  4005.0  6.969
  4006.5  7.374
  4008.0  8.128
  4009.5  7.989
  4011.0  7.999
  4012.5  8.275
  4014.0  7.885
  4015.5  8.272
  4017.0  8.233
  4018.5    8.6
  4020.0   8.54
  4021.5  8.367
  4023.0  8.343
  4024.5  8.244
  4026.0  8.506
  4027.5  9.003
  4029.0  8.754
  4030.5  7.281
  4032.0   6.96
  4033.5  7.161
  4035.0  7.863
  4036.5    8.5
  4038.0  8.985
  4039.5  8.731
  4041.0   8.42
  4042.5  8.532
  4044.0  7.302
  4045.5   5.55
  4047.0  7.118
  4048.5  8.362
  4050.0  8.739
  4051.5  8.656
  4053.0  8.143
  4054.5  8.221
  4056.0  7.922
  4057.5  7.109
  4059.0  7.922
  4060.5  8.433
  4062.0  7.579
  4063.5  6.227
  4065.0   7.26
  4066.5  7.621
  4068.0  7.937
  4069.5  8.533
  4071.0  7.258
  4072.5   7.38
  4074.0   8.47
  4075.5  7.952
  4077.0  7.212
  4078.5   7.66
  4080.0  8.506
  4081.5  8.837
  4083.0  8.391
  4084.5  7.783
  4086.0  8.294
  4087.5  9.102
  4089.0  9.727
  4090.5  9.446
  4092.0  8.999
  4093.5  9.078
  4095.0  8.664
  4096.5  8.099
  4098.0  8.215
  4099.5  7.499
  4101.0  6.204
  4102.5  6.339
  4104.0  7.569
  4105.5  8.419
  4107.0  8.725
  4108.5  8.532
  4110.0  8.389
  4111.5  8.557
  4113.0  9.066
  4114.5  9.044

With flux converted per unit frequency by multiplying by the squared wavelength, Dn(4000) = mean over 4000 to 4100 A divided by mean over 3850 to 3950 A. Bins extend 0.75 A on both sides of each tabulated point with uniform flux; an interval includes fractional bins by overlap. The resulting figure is 1.73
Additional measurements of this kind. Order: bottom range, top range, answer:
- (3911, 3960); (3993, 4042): 1.70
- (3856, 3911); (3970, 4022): 1.45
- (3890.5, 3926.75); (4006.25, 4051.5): 1.44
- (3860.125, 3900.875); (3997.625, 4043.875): 1.63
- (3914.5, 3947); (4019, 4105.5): 2.05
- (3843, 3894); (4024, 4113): 1.72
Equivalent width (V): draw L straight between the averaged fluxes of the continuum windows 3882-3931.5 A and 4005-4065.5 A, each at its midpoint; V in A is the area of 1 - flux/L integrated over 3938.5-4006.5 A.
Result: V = 8.8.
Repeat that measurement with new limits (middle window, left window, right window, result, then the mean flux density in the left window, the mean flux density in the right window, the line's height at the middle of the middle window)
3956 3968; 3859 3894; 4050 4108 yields 4.1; 5.14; 8.05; 6.37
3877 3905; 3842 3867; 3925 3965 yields -3.2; 5.23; 4.4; 4.89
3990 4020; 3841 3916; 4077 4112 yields -3.4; 5.46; 8.28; 7.11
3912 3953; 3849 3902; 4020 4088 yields 9.7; 5.24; 7.98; 6.12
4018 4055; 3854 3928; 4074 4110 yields -3.3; 5.43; 8.24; 7.46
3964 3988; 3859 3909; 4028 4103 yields 5.7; 5.34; 7.99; 6.68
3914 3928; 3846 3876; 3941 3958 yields 0.1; 5.1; 5.76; 5.55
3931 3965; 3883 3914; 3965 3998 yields 7.9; 5.84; 5.97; 5.92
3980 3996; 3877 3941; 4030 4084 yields -2.8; 5.02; 7.86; 6.53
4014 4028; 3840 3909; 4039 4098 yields -1.9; 5.28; 8.08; 7.4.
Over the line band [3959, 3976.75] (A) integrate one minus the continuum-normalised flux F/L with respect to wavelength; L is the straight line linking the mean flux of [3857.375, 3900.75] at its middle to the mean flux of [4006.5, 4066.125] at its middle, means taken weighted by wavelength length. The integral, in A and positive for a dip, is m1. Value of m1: 8.5 A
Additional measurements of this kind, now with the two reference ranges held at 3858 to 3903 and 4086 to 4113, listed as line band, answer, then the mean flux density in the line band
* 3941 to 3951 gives 1.3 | 5.37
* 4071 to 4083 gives 0.1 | 7.98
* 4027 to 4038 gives -0.9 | 7.98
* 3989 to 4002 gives -1.7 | 7.79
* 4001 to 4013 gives -1.4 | 7.9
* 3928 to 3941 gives 7.5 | 2.56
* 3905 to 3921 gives -1.6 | 6.3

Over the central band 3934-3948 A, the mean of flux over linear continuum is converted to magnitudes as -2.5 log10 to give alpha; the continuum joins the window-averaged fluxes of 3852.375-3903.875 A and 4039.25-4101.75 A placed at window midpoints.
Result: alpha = 0.48 mag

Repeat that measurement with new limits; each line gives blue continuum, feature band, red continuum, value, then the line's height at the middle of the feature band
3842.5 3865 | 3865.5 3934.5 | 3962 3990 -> 0.00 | 5.22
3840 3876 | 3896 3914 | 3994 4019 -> -0.03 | 5.97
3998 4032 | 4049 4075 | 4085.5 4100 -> 0.08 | 8.49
